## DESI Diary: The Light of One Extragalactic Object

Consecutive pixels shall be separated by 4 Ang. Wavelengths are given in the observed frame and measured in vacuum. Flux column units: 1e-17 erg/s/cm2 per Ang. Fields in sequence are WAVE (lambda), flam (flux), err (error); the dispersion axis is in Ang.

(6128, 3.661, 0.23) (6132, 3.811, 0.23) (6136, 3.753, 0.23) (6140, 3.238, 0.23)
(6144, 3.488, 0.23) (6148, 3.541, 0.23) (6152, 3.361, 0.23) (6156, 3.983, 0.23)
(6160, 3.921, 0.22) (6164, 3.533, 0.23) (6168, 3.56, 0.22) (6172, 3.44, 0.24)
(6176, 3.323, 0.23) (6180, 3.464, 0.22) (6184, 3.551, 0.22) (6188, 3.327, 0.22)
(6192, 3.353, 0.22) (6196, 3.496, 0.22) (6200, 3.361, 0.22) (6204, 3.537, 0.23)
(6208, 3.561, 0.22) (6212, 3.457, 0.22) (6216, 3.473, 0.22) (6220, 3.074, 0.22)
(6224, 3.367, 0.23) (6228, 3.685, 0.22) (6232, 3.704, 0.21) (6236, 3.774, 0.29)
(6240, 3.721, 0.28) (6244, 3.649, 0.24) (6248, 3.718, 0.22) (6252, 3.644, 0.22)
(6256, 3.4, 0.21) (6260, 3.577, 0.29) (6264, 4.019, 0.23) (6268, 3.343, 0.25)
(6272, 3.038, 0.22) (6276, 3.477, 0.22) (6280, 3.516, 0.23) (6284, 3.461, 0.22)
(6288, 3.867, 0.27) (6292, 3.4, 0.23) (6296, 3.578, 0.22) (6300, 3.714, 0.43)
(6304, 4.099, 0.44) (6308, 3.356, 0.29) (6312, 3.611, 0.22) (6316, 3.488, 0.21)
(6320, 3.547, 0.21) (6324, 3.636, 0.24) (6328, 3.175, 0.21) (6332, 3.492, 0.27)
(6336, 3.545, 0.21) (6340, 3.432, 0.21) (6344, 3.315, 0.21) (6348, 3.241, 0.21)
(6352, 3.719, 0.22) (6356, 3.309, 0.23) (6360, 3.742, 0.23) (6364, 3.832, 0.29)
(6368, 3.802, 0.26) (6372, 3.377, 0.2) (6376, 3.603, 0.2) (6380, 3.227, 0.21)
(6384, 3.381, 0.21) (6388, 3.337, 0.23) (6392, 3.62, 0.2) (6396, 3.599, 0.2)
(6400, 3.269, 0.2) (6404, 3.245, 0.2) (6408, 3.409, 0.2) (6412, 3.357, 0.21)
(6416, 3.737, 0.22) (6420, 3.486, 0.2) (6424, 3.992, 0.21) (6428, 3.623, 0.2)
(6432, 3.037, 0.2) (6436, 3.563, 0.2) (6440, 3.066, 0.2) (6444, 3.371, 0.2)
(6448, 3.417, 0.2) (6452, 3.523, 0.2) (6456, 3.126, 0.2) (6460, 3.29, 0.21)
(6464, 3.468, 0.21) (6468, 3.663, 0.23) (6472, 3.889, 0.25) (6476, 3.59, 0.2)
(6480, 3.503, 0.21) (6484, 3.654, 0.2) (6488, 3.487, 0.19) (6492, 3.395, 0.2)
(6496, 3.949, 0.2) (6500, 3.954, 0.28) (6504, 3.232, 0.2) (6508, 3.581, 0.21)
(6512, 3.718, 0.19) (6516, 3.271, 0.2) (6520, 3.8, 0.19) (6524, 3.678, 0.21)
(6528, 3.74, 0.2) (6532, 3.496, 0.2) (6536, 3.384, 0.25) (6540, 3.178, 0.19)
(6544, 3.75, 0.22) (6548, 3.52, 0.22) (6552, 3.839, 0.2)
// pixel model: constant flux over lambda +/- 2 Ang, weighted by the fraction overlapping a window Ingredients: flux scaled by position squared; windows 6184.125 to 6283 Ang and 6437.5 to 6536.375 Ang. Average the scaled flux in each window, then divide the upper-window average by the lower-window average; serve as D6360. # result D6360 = 1.09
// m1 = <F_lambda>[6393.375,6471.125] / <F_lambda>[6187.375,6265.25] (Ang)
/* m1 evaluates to 0.97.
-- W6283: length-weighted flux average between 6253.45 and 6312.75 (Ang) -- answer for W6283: 3.56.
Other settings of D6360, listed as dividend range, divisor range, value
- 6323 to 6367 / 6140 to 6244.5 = 1.04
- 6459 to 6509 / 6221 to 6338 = 1.07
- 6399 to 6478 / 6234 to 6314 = 1.01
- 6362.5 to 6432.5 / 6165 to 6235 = 1.08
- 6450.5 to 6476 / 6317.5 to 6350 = 1.06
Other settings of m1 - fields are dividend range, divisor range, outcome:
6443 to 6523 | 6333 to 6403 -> 1.02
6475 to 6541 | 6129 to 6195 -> 1.01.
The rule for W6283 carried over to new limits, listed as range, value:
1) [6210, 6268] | 3.58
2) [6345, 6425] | 3.51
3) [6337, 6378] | 3.54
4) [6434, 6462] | 3.34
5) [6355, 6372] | 3.66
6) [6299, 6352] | 3.52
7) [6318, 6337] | 3.48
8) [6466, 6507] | 3.63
